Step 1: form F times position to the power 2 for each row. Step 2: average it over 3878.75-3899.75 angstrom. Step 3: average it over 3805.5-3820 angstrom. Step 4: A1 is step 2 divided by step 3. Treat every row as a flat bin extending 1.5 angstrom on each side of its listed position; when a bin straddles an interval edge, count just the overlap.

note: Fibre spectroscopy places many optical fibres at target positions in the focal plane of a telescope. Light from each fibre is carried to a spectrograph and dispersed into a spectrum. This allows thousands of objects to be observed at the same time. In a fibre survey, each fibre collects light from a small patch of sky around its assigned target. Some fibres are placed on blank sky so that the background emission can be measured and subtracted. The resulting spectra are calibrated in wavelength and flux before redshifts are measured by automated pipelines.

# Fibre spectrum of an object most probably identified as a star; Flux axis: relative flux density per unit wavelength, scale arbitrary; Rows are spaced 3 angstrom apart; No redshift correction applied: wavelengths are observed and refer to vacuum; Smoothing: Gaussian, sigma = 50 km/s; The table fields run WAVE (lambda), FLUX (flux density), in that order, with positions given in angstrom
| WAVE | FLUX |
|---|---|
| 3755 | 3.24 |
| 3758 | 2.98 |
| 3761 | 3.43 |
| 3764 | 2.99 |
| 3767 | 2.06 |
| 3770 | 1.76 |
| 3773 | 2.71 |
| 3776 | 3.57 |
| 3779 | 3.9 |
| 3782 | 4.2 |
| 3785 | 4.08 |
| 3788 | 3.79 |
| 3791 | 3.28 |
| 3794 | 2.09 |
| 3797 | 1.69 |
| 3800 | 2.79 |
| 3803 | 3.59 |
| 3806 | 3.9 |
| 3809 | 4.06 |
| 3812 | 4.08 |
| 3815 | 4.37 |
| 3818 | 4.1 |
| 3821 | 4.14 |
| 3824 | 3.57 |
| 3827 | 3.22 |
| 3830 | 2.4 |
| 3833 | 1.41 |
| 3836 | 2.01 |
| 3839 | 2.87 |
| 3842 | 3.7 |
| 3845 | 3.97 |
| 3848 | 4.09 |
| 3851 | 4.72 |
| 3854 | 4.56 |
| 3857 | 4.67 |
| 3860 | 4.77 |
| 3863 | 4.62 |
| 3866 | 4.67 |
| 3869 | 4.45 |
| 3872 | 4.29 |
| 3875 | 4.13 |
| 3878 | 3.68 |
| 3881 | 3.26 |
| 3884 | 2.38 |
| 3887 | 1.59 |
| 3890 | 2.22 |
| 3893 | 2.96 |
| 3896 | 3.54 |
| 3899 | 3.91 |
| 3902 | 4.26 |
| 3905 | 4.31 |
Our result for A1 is 0.72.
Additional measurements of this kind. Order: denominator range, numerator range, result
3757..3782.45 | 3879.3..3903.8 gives 1.07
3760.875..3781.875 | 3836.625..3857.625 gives 1.39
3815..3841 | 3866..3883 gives 1.33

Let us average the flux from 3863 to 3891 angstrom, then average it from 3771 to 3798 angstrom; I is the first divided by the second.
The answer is 1.1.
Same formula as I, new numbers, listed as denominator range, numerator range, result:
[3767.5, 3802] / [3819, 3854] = 1.10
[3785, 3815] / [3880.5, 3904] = 0.91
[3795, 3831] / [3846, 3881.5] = 1.25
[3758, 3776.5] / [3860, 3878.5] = 1.61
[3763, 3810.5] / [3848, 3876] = 1.43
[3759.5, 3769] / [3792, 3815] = 1.17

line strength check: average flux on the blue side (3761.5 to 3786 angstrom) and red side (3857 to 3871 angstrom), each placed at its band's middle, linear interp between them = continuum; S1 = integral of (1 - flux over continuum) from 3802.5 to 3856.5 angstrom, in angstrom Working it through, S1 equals 5.7 angstrom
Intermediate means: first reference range 3.15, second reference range 4.62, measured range 3.62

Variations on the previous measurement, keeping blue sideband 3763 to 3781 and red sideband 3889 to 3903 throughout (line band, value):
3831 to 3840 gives 3.1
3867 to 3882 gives -3.2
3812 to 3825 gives -4.3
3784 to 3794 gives -1.8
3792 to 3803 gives 2.0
